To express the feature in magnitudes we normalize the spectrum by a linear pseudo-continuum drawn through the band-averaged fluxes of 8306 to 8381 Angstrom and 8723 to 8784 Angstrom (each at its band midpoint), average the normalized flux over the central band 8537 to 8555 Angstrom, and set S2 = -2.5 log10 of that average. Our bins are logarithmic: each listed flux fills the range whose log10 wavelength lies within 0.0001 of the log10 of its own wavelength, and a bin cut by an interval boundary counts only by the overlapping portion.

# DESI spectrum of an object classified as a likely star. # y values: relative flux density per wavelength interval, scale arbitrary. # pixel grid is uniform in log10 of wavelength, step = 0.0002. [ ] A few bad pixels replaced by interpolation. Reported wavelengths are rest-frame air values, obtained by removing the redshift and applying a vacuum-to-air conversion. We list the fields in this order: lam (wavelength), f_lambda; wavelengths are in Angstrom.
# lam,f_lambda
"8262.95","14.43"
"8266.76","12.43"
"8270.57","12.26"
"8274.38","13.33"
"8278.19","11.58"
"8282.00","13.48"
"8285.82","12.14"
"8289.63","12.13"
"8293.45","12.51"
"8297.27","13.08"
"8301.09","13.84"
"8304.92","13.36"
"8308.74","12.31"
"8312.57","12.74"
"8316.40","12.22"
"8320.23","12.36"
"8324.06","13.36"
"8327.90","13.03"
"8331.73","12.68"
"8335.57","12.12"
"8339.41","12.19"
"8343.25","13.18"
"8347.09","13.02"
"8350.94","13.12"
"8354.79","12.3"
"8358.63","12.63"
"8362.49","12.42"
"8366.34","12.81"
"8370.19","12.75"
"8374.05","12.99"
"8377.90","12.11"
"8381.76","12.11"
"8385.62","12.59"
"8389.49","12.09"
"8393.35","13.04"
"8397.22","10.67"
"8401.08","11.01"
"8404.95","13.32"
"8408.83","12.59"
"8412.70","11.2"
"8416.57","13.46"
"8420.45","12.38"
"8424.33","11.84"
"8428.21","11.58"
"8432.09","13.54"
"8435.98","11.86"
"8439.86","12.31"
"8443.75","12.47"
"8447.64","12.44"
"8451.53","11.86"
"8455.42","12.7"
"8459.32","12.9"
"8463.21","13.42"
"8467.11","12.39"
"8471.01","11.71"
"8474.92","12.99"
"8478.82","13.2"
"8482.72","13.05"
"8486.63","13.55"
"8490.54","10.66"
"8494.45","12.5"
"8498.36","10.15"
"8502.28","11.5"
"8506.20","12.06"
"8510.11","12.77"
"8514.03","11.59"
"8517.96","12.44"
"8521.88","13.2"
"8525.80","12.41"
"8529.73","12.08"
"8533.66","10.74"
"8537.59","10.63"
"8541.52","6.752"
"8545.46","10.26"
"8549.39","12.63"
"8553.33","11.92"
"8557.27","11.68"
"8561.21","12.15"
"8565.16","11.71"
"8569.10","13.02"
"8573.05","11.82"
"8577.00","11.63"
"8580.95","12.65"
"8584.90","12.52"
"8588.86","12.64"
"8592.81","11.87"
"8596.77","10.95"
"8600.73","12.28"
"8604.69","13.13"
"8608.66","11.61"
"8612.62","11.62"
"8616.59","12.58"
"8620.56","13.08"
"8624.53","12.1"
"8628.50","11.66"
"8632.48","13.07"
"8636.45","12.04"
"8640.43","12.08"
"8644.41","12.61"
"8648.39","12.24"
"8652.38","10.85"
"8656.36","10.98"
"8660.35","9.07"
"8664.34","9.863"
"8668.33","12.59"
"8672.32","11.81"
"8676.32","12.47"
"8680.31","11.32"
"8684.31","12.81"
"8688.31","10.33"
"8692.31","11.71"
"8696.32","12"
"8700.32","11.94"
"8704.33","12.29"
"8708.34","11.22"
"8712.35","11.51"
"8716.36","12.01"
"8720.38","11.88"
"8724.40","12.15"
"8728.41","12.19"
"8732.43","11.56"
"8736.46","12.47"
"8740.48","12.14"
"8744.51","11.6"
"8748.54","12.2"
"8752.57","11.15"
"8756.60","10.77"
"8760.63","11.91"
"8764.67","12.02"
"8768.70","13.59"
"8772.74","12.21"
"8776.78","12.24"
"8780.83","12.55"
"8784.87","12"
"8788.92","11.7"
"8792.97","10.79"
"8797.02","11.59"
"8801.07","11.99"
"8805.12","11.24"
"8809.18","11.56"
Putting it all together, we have 0.187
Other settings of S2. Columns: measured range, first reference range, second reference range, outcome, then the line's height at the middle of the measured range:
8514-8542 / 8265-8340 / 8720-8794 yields 0.08 mag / 12.3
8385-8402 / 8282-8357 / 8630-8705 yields 0.06 mag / 12.5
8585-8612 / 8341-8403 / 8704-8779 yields 0.00 mag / 12.1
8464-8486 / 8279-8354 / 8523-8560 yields -0.11 mag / 11.6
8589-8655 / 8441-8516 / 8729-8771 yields 0.00 mag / 12.1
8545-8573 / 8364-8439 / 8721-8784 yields 0.02 mag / 12.2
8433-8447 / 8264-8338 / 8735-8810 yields 0.01 mag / 12.5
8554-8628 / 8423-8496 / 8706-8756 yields 0.00 mag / 12.2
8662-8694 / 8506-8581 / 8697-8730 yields 0.02 mag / 11.9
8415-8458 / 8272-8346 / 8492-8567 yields -0.03 mag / 12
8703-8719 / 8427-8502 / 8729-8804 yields 0.02 mag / 12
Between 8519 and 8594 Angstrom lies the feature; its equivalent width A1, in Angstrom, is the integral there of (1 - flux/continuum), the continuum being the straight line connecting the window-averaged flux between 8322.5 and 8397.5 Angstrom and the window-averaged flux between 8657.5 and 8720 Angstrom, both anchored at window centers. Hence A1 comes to 1.6 Angstrom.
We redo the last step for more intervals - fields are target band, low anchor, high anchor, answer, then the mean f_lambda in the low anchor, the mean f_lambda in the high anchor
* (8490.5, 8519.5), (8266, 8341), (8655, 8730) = 0.8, 12.7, 11.6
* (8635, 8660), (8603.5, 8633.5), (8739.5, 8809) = 1.2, 12.3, 11.9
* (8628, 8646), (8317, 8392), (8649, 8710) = -1.2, 12.6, 11.4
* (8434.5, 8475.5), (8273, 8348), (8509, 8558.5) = -1.9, 12.7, 11.4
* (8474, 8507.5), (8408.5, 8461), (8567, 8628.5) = 0.4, 12.4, 12.2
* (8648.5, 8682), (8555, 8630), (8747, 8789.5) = 2.5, 12.1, 12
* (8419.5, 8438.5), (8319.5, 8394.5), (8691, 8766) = 0.4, 12.6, 11.8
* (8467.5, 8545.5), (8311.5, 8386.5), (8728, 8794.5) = 3.9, 12.6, 11.9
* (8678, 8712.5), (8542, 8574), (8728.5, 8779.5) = 0.6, 11.7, 12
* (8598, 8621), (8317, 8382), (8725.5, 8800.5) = -0.2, 12.7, 11.9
